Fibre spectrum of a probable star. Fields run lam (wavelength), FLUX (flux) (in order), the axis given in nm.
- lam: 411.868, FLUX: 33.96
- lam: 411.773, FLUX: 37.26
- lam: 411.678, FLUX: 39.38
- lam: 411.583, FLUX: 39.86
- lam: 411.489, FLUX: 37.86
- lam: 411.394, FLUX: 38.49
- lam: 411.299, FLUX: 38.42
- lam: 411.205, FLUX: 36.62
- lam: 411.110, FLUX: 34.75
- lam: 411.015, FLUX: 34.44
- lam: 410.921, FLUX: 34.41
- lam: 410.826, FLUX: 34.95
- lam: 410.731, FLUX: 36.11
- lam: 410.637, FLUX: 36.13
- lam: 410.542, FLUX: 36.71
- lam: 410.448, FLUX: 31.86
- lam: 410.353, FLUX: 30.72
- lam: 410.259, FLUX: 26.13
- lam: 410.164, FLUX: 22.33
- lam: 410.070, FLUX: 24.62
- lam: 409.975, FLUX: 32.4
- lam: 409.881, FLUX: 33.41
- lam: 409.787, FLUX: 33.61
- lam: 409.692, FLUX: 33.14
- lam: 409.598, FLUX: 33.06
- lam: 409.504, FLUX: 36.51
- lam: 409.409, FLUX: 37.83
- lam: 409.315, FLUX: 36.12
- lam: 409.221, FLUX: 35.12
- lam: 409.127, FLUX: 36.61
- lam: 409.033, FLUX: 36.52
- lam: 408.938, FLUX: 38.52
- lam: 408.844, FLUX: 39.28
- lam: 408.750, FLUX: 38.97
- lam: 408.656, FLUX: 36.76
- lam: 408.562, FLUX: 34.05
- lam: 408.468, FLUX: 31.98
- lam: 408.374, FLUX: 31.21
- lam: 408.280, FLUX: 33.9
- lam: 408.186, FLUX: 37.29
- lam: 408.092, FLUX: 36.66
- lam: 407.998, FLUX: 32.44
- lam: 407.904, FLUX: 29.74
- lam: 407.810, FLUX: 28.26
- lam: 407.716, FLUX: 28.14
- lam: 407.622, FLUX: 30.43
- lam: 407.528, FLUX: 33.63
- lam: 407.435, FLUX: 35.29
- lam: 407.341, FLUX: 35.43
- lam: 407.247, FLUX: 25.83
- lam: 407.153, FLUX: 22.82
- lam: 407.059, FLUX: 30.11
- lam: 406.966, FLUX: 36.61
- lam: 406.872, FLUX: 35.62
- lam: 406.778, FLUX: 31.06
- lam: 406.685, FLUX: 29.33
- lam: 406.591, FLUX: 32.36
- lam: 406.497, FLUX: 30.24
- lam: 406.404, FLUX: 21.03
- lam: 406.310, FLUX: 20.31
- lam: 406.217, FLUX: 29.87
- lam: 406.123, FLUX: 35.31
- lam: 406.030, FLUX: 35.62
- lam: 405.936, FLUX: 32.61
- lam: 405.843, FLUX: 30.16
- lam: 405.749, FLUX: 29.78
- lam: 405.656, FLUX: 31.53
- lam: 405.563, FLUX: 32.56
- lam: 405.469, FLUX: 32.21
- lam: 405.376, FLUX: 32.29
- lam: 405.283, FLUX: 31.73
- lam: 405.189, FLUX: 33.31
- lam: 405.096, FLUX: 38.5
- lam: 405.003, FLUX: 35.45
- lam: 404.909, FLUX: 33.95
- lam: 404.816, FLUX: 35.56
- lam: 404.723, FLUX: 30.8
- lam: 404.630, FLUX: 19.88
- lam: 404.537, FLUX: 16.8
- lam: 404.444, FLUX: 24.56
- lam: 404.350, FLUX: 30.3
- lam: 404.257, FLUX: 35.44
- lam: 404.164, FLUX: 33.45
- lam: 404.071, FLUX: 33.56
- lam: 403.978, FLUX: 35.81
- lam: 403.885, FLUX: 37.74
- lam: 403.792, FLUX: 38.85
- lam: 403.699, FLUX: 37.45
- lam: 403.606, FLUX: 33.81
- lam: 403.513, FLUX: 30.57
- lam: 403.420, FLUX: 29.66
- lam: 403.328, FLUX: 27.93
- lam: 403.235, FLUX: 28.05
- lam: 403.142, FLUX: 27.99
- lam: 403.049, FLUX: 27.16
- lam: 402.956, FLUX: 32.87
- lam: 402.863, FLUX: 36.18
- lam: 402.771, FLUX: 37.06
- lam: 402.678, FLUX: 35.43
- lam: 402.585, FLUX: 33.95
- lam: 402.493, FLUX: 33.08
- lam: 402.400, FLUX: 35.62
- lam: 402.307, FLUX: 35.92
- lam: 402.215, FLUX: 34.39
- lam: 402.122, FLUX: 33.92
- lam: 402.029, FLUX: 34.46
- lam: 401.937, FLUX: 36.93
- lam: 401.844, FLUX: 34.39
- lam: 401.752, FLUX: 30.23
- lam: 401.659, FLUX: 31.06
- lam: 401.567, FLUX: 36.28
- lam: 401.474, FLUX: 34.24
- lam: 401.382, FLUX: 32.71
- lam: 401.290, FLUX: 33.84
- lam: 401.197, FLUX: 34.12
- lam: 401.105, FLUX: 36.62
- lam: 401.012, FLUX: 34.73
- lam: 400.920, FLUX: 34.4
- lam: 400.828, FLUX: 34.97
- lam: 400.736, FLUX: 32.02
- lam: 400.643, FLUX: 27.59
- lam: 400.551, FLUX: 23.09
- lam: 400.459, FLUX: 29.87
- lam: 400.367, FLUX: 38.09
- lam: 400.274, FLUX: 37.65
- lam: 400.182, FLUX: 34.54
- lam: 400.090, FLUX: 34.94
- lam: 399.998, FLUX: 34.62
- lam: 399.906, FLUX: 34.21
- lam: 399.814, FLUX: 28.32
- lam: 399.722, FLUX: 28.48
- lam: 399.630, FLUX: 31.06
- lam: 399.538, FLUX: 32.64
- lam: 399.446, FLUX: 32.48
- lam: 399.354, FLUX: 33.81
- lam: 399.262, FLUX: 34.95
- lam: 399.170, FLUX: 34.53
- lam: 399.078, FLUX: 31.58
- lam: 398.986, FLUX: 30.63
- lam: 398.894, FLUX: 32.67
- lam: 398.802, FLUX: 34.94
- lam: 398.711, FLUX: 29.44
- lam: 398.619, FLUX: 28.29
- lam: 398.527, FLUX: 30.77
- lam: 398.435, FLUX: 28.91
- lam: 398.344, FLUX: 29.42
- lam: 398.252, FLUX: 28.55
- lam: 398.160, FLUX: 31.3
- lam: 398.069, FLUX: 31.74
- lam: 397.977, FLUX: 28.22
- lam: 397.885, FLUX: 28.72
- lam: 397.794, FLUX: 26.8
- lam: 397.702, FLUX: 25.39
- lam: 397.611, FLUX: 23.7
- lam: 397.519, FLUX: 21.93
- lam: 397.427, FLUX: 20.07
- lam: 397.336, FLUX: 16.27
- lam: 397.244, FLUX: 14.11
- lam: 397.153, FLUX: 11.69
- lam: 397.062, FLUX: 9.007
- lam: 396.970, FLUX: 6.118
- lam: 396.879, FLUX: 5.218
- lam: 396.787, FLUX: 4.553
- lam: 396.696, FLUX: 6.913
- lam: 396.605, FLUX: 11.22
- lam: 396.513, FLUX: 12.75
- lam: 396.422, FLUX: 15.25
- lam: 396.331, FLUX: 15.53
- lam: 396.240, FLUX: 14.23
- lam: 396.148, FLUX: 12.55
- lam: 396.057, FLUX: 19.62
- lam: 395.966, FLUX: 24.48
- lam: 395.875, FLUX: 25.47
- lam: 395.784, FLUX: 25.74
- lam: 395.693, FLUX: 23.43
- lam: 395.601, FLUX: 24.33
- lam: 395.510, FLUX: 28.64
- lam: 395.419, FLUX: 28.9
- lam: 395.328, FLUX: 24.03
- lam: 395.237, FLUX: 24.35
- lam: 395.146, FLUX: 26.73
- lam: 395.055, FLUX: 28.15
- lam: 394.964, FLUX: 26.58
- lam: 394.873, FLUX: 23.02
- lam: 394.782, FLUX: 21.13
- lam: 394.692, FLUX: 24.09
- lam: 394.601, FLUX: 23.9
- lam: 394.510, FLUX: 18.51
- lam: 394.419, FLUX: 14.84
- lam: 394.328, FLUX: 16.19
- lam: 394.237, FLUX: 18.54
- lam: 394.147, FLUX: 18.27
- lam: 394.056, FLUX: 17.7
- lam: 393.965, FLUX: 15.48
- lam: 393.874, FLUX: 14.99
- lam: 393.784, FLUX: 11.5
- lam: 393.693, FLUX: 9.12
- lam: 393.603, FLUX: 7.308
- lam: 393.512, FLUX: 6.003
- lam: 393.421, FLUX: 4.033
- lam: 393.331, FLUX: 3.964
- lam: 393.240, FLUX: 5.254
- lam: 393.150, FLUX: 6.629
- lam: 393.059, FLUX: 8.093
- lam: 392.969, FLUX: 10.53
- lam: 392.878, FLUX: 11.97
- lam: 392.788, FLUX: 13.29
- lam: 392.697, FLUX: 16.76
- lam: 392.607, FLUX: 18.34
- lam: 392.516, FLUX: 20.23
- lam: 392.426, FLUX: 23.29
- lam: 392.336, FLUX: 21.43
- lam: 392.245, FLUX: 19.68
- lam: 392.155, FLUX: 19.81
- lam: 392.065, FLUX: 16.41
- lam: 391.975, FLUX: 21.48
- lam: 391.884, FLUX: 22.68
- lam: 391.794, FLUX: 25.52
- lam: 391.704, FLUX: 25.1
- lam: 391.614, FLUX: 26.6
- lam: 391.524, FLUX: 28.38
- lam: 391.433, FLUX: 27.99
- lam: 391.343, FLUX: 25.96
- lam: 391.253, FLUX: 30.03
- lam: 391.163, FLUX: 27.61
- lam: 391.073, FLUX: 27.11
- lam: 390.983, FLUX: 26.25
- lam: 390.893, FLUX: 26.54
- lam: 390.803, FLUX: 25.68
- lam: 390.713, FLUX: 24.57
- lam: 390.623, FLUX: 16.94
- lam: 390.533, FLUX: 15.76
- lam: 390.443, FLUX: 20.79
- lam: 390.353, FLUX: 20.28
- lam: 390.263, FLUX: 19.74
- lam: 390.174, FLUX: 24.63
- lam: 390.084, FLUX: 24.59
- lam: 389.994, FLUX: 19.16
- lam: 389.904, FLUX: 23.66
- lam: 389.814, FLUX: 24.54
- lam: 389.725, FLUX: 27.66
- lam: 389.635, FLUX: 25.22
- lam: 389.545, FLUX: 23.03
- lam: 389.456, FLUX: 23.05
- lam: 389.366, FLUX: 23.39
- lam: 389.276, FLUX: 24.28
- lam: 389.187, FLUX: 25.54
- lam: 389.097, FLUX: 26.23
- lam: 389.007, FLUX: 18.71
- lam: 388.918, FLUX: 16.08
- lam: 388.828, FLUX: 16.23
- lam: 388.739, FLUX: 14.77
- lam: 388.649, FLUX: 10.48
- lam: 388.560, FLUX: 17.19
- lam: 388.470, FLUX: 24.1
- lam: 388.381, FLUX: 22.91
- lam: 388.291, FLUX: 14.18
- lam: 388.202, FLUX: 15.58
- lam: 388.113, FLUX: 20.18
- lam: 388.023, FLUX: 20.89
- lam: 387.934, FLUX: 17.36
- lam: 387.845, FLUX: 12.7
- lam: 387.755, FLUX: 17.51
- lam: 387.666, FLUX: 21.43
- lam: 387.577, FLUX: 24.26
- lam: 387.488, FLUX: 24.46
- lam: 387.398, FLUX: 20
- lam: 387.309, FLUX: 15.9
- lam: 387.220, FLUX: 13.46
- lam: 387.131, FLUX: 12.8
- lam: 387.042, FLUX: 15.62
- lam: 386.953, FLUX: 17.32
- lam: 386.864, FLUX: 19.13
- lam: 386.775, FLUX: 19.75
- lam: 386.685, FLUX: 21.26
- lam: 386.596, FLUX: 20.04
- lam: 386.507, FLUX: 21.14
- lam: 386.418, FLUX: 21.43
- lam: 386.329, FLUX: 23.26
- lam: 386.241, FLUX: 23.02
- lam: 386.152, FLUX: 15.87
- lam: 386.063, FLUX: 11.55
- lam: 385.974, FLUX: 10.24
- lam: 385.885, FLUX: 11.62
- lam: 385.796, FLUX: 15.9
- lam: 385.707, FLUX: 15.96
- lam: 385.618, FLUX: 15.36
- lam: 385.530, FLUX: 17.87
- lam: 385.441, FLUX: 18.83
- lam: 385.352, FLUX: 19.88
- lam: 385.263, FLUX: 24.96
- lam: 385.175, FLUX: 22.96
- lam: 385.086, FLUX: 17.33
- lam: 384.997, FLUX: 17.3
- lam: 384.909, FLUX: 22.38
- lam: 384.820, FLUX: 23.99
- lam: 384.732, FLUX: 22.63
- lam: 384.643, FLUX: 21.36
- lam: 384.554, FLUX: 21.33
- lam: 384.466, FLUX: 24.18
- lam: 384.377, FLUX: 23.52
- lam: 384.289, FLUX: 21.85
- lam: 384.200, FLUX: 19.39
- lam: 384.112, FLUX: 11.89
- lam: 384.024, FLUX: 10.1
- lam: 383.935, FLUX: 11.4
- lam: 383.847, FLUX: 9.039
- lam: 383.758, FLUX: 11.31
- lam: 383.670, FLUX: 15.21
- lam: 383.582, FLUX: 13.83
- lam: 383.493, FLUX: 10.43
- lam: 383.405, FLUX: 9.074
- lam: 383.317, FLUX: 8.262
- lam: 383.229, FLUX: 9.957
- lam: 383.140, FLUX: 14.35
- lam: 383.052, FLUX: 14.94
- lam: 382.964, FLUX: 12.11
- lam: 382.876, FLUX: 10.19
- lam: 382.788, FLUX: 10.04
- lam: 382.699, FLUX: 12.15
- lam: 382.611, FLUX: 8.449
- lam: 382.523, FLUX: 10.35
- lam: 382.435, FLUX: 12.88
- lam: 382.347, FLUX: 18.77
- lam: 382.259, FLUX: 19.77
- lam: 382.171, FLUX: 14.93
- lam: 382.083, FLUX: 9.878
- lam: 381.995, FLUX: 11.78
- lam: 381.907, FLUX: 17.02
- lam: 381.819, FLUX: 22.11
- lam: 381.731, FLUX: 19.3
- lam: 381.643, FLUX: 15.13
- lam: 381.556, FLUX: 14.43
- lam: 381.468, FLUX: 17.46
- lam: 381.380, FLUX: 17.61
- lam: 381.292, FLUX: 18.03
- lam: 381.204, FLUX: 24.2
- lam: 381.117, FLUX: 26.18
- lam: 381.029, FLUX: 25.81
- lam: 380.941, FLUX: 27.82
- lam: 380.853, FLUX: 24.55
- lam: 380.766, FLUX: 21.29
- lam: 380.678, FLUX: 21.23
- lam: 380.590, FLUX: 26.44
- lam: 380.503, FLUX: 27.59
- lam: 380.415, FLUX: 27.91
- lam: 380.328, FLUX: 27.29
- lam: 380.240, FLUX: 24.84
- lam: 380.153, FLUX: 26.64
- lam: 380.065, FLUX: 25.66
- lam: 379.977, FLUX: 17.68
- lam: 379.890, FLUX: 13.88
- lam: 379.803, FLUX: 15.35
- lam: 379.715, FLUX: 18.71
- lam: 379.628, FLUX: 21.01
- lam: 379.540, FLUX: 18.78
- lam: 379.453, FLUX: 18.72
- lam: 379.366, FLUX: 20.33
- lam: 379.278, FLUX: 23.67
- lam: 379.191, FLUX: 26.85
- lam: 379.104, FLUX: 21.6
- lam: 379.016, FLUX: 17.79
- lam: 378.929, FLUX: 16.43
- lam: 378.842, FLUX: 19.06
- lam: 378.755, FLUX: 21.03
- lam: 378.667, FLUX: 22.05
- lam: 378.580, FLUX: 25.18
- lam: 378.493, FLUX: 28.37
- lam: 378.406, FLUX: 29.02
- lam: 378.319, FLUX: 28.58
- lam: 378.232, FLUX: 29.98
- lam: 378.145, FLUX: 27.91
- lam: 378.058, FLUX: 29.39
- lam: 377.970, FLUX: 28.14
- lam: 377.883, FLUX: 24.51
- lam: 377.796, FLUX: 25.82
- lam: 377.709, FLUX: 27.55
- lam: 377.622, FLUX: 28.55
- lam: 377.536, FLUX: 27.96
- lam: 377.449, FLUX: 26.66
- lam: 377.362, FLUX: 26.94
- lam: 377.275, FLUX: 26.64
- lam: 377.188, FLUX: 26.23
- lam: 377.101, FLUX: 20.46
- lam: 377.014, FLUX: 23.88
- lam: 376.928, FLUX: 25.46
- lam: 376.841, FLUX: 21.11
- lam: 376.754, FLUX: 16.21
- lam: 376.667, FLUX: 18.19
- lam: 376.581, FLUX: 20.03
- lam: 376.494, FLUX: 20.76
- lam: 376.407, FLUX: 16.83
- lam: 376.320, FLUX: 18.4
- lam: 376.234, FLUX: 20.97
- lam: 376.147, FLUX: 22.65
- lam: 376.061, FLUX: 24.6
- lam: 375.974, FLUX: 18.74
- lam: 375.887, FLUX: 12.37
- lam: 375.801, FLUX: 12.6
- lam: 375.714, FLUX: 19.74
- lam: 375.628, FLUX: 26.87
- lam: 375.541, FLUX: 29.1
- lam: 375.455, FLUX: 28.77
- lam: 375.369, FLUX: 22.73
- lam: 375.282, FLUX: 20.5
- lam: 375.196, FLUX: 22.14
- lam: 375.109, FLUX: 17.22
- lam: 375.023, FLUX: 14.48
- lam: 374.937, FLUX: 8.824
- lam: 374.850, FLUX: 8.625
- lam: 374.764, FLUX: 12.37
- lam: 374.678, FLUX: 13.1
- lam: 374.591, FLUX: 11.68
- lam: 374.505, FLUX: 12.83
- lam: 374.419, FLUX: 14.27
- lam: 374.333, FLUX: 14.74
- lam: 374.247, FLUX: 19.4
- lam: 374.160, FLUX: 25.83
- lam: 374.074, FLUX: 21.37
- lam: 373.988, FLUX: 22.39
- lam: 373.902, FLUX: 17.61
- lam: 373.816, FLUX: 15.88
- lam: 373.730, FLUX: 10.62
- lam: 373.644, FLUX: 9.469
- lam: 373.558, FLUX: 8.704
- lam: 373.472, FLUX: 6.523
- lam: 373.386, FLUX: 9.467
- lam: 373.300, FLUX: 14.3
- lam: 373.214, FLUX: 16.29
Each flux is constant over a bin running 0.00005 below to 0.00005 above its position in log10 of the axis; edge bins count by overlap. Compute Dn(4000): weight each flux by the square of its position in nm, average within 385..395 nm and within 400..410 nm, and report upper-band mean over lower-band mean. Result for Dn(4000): 1.9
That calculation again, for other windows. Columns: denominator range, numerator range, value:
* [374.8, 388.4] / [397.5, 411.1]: 1.86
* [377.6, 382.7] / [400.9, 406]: 1.72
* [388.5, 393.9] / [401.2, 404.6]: 1.80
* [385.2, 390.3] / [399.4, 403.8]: 1.82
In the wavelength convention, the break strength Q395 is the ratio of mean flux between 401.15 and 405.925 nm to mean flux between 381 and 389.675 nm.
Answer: 1.9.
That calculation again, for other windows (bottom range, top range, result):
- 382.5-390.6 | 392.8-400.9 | 1.24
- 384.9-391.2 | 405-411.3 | 1.64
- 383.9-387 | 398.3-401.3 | 1.72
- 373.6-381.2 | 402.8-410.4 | 1.49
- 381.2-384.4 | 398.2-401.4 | 2.28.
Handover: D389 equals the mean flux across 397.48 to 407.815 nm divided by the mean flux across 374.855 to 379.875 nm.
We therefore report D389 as 1.43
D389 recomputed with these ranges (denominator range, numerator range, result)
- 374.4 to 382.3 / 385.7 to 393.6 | 0.91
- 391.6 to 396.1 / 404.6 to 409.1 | 1.73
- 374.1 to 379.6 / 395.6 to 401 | 1.19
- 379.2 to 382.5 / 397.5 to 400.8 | 1.51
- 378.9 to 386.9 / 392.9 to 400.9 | 1.23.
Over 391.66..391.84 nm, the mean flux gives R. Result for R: 25.4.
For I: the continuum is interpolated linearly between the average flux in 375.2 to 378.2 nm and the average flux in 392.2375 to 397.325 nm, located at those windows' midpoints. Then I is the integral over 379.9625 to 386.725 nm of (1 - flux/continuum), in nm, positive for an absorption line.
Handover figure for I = 0.88 nm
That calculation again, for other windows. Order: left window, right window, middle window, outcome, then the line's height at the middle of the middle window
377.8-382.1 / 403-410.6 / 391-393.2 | 0.49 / 26.7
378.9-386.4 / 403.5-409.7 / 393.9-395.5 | 0.22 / 25.4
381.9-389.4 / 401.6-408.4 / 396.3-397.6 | 0.67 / 25.8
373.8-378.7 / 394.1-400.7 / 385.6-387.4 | 0.46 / 22.9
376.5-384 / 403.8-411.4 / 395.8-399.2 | 0.77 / 27.9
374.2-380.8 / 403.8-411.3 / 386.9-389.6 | 0.69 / 25.5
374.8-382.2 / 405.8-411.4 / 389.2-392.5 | 0.34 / 26.3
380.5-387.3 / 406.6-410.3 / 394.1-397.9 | 0.86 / 24.9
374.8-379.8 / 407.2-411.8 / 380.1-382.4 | 0.24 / 23.6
